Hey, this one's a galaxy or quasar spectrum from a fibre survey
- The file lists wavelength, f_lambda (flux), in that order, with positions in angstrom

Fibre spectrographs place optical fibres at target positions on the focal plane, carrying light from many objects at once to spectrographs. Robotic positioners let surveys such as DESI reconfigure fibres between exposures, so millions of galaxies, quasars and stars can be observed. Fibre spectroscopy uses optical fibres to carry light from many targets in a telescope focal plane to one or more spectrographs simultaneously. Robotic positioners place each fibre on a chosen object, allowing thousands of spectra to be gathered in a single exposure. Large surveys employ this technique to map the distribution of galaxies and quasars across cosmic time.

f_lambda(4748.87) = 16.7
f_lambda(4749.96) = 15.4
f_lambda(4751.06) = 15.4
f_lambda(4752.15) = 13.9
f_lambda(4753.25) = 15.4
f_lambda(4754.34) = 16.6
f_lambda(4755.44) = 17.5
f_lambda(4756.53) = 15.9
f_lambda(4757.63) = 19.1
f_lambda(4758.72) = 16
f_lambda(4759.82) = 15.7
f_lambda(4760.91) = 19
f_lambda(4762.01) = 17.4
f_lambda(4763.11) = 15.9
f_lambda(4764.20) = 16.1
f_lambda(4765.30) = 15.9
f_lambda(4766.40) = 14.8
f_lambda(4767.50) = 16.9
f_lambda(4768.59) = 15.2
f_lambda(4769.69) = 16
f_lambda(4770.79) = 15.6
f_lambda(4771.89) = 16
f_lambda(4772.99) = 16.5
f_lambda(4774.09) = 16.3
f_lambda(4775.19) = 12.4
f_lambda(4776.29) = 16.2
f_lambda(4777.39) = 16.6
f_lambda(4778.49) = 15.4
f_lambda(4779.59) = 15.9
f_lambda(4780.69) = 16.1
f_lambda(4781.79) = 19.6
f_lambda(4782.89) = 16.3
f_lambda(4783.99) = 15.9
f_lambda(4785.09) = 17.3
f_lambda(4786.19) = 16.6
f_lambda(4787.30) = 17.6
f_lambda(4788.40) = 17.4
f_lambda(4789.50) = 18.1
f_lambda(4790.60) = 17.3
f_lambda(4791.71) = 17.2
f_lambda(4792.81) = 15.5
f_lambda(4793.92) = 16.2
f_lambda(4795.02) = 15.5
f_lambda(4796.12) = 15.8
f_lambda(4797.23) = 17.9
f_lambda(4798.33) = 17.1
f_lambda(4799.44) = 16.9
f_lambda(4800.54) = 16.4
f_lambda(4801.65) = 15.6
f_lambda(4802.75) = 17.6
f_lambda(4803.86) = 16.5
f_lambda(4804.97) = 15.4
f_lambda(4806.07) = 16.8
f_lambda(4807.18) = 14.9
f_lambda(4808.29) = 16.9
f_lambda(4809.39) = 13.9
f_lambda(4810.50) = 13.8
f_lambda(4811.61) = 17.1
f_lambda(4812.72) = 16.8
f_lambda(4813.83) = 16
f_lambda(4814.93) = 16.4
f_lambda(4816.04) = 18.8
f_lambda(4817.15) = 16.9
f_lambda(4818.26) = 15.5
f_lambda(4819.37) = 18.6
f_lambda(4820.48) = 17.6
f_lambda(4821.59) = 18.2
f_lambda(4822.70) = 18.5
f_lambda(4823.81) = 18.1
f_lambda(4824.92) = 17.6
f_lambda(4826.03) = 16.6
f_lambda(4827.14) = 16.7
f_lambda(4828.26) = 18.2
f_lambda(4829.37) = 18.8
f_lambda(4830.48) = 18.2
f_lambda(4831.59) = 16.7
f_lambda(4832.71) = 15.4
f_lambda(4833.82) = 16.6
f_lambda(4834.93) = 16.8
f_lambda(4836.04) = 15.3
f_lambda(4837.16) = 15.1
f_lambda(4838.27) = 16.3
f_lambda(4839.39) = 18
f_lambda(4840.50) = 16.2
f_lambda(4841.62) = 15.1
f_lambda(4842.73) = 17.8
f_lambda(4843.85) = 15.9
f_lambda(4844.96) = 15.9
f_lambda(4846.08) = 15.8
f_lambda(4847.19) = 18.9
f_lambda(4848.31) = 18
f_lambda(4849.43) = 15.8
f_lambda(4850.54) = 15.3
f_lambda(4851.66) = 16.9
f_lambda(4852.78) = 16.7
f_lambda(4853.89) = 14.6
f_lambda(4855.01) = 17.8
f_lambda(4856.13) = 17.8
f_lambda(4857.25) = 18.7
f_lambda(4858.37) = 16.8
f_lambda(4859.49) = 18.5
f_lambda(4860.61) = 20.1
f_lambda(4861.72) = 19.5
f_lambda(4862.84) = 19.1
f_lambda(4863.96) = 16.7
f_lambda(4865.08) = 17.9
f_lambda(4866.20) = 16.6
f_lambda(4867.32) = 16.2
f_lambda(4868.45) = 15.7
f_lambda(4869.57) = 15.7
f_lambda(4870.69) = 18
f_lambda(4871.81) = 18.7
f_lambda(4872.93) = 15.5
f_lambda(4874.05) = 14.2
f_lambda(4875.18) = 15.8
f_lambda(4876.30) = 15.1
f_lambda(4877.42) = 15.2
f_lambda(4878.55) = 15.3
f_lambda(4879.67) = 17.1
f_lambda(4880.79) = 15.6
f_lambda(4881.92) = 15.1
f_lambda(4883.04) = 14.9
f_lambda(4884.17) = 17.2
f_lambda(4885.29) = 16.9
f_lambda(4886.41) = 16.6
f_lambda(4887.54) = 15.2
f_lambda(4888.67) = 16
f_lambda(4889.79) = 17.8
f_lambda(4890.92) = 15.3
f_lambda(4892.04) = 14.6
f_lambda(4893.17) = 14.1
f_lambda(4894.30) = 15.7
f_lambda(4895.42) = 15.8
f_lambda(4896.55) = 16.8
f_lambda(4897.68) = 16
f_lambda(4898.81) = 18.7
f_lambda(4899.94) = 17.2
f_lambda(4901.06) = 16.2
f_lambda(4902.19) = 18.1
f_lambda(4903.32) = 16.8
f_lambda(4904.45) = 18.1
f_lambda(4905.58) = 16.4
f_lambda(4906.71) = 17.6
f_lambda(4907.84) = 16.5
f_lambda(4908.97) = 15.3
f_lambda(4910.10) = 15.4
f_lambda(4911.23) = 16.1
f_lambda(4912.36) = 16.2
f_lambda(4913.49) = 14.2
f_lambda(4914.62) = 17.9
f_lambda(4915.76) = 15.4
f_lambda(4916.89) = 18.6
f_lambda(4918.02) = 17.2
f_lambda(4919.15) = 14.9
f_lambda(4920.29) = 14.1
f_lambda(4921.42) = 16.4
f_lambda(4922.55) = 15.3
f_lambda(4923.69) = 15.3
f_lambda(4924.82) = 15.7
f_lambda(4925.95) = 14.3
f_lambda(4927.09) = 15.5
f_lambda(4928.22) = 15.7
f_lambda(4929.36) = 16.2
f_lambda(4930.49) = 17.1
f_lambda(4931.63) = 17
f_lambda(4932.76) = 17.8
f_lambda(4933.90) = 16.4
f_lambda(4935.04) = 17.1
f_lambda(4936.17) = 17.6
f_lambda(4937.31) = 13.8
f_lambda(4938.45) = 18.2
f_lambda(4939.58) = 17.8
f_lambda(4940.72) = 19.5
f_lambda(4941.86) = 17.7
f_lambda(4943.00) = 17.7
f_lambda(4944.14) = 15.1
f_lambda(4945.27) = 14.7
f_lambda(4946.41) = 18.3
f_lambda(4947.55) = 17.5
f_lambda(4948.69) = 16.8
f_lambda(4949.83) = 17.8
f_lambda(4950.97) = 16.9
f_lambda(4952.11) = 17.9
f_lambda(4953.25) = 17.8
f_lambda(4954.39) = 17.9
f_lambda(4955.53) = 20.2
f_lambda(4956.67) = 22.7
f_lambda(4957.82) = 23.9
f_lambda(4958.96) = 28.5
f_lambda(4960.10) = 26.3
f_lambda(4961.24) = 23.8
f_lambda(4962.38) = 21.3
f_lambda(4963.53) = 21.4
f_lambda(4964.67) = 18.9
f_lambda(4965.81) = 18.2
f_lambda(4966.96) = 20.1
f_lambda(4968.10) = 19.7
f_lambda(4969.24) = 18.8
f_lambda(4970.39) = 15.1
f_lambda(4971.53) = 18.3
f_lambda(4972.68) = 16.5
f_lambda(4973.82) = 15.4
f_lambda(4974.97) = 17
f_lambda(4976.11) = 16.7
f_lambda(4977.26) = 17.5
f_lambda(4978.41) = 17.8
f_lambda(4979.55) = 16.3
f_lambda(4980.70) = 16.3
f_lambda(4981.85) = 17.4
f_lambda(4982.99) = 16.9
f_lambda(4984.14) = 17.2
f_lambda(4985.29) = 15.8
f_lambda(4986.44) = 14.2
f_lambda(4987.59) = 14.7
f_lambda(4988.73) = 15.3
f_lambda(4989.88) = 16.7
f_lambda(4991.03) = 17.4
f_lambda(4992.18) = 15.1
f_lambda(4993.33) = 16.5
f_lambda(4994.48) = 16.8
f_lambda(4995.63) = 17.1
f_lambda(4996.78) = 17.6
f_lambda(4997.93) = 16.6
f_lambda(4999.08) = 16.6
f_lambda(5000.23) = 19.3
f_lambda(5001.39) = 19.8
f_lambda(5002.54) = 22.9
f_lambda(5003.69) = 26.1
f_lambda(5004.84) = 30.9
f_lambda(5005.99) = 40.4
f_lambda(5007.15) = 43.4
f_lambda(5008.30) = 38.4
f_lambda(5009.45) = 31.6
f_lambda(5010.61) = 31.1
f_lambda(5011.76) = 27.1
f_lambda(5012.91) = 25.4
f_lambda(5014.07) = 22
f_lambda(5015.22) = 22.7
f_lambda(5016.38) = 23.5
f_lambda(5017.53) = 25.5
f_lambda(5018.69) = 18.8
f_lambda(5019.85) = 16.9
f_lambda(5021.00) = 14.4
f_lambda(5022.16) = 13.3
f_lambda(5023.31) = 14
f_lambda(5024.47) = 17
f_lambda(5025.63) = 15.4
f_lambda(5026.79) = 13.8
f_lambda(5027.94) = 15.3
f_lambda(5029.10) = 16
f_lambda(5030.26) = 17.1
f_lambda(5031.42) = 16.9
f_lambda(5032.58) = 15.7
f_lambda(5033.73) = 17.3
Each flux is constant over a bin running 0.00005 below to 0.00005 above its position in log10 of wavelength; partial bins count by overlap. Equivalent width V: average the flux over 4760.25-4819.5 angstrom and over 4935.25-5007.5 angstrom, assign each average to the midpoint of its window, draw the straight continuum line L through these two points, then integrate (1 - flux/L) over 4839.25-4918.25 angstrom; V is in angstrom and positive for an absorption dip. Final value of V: 5.01 angstrom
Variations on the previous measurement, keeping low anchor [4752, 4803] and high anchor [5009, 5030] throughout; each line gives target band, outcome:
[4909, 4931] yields 3.24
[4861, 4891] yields 2.47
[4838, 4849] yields 0.41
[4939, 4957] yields 1.12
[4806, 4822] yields 0.44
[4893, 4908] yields 1.23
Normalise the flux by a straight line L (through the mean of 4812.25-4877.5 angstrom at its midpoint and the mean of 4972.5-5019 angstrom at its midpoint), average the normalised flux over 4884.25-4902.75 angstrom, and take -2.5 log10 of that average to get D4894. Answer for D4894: 0.12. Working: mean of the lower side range 17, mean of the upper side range 21.1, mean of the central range 16.3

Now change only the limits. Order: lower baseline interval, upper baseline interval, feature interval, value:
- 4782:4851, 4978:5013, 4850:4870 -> 0.04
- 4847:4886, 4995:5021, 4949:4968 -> 0.07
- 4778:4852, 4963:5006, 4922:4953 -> 0.07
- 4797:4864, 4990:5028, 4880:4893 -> 0.16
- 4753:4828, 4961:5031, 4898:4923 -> 0.12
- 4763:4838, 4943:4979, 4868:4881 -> 0.11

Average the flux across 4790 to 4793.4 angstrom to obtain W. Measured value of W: 16.7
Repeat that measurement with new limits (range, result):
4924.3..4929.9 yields 15.5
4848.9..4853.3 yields 16.2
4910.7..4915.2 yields 16.1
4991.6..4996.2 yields 16.4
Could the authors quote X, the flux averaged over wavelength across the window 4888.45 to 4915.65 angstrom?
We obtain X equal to 16.4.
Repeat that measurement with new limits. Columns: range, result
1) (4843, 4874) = 17.1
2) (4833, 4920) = 16.5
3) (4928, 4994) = 17.9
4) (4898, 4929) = 16.3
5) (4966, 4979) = 17.6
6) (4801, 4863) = 16.9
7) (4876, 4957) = 16.6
